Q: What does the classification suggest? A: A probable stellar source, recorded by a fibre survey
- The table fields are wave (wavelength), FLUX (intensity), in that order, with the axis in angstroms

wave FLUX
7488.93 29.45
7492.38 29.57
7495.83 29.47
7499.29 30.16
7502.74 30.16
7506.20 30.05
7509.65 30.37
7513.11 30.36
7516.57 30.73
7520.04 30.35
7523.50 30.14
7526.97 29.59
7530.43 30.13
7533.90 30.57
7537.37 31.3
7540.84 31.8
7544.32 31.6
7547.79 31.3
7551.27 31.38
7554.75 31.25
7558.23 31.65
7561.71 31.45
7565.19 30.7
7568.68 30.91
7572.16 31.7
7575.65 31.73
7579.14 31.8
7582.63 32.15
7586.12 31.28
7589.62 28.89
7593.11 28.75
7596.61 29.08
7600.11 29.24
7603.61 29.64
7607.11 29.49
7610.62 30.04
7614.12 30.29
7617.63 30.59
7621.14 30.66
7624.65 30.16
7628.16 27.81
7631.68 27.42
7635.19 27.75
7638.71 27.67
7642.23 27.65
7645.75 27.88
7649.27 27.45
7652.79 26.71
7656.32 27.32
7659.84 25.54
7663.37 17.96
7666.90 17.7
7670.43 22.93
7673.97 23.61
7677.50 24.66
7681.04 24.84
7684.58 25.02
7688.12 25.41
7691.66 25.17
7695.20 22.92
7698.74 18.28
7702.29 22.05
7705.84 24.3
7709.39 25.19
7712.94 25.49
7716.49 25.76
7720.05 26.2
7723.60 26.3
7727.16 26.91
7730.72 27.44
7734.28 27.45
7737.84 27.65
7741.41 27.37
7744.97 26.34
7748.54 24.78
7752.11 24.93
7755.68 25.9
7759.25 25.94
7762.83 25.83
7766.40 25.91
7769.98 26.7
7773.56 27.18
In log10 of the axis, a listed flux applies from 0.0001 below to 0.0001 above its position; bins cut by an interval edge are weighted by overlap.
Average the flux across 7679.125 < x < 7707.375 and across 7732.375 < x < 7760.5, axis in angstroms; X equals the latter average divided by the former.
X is 1.12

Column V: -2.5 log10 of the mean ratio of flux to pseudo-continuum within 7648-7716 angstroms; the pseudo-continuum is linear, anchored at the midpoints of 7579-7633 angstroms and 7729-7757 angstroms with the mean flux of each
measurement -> 0.173 mag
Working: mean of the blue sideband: 29.8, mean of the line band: 23.8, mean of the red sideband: 26.5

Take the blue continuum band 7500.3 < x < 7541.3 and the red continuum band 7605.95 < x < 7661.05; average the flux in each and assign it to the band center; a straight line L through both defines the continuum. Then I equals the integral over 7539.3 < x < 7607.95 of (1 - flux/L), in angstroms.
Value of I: -3.1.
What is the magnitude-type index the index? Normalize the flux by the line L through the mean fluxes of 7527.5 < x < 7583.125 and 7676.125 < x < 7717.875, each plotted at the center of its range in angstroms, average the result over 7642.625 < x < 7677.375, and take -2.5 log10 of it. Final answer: 0.07 mag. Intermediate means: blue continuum 31.3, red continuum 24.1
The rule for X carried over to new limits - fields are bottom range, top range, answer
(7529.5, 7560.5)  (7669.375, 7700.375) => 0.76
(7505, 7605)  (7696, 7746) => 0.83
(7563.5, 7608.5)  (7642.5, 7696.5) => 0.80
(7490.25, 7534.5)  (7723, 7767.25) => 0.88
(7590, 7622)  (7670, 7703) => 0.79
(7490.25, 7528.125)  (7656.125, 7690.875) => 0.78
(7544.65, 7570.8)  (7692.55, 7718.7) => 0.75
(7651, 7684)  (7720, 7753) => 1.13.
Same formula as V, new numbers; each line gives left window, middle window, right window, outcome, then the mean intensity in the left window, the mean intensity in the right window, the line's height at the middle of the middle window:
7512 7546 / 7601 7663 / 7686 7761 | -0.02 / 30.7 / 25.3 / 27.8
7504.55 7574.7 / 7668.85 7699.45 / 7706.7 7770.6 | 0.15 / 30.9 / 26.2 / 27.5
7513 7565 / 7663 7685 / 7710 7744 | 0.23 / 30.9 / 26.7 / 27.9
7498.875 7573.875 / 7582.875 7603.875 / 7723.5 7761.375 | 0.00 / 30.8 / 26.5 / 29.6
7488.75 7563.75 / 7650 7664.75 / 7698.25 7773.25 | 0.12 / 30.6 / 25.7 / 27.5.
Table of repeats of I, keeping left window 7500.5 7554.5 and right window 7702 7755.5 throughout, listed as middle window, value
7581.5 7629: -1.7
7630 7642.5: 0.2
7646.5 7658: 0.2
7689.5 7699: 1.4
